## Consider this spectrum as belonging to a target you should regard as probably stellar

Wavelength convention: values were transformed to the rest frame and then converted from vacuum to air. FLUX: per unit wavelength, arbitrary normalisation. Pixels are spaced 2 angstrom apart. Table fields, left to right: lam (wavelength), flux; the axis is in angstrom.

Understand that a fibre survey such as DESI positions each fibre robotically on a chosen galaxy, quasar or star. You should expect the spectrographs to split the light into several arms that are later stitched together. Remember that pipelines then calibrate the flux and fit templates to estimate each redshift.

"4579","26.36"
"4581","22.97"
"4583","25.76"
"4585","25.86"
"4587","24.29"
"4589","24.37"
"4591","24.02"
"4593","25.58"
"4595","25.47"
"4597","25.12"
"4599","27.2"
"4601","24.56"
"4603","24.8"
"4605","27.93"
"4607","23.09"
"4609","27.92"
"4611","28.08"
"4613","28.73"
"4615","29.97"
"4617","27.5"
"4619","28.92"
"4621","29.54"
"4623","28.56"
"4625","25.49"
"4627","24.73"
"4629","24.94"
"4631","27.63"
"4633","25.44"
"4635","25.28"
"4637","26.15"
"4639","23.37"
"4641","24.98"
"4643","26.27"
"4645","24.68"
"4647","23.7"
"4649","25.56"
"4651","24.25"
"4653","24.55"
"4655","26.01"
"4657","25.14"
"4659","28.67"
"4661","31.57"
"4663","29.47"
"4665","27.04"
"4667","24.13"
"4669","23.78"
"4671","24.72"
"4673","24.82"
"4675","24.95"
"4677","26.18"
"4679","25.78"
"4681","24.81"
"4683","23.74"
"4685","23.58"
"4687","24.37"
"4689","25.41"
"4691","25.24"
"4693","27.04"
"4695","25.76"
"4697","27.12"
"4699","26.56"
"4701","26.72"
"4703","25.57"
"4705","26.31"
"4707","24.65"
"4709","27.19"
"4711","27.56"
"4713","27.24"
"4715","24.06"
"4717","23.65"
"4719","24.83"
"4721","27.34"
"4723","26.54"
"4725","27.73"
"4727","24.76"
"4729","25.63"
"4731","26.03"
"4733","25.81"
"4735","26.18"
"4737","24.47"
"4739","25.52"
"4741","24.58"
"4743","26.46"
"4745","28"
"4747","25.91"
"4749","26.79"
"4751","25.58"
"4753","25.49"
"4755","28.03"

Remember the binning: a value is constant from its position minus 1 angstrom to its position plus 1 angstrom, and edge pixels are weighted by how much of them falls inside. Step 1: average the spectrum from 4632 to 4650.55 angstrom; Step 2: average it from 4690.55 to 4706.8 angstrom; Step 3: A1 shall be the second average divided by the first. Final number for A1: 1.05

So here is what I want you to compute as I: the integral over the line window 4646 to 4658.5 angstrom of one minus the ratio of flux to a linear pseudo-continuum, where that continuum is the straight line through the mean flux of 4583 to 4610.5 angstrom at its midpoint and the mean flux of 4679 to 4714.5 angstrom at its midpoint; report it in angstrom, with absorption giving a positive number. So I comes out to 0.3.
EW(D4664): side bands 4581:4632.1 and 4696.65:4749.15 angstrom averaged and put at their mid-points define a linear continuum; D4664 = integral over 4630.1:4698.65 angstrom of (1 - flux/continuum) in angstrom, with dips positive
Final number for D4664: 1.44 angstrom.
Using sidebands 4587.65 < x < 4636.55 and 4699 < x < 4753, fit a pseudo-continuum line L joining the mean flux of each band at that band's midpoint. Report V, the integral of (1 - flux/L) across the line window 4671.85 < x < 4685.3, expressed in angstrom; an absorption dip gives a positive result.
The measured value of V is 0.65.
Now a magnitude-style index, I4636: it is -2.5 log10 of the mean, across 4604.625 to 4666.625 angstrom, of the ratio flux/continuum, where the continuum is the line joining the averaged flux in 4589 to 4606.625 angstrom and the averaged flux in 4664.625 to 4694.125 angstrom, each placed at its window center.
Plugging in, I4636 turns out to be -0.06 mag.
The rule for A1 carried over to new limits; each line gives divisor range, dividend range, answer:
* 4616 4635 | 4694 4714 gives 0.98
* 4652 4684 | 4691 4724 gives 1.01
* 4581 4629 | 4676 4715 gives 0.98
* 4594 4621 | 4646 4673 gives 0.96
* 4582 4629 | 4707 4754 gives 0.98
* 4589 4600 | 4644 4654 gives 0.97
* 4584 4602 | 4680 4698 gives 1.00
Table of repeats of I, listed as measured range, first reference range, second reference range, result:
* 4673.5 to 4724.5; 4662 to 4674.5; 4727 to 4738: -0.2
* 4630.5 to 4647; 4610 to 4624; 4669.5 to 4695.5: 1.3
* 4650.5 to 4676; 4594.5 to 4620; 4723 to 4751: 0.4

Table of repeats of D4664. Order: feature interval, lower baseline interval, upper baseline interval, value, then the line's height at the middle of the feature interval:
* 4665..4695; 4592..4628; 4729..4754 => 1.5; 26.3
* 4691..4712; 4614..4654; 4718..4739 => -0.3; 26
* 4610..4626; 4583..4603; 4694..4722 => -1.9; 25.4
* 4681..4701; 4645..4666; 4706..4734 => 0.6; 26.2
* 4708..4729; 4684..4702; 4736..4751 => -0.2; 25.8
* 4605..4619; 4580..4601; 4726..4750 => -1.4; 25.2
